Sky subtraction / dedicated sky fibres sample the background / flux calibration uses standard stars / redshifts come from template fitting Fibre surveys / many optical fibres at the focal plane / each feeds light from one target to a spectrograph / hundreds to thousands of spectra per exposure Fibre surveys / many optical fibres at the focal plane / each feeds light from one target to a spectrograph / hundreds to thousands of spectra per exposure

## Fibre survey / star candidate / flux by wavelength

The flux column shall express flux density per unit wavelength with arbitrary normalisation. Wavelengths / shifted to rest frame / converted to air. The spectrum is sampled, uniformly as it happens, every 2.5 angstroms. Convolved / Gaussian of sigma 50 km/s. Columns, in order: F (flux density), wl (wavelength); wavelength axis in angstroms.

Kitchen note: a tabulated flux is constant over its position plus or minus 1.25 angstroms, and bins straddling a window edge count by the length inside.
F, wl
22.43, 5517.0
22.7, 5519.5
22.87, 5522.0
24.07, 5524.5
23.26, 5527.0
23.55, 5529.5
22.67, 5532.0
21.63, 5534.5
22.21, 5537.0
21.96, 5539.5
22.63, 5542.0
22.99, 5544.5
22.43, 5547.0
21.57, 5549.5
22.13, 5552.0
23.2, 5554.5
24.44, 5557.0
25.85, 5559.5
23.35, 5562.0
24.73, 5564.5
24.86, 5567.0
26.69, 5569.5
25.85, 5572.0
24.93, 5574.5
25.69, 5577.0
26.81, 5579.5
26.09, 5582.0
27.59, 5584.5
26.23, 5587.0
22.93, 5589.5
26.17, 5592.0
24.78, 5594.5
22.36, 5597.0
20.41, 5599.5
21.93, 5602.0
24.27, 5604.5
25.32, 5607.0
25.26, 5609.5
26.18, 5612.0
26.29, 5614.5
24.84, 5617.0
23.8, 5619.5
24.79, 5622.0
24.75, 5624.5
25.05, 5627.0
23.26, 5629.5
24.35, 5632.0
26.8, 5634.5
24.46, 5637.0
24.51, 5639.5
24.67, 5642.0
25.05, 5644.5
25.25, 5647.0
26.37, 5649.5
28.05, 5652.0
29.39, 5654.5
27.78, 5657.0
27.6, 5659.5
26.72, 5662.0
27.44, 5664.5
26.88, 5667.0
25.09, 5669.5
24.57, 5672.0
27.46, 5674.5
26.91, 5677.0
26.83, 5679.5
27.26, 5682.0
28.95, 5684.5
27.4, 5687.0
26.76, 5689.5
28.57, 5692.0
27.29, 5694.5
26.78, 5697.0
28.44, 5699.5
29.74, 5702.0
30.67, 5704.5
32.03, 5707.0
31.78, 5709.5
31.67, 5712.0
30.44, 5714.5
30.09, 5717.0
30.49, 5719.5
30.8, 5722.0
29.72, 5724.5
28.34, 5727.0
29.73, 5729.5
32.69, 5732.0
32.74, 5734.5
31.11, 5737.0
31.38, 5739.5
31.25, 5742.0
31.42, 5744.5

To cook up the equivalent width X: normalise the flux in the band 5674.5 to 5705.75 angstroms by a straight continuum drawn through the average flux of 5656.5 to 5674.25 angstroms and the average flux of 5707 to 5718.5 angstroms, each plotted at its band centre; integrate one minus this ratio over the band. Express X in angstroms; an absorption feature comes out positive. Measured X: 1.1 angstroms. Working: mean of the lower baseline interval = 26.6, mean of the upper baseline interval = 31.1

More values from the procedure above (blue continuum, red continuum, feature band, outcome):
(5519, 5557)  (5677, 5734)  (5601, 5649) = 2.47 angstroms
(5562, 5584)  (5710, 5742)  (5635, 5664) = 1.89 angstroms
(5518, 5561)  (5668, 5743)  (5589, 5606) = 1.23 angstroms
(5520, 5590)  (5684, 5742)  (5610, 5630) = 1.14 angstroms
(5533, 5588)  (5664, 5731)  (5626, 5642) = 1.13 angstroms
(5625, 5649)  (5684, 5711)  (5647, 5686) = -0.36 angstroms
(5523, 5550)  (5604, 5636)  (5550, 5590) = -2.45 angstroms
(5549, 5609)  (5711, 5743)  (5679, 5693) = 0.68 angstroms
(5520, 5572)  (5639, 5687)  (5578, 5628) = 0.43 angstroms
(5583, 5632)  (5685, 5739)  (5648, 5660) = -0.39 angstroms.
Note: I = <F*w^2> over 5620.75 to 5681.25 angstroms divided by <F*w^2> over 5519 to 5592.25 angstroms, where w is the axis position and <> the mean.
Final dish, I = 1.1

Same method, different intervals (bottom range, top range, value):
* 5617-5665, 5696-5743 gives 1.22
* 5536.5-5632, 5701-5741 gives 1.33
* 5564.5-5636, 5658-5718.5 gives 1.17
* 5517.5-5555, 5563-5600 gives 1.13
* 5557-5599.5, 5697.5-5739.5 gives 1.28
